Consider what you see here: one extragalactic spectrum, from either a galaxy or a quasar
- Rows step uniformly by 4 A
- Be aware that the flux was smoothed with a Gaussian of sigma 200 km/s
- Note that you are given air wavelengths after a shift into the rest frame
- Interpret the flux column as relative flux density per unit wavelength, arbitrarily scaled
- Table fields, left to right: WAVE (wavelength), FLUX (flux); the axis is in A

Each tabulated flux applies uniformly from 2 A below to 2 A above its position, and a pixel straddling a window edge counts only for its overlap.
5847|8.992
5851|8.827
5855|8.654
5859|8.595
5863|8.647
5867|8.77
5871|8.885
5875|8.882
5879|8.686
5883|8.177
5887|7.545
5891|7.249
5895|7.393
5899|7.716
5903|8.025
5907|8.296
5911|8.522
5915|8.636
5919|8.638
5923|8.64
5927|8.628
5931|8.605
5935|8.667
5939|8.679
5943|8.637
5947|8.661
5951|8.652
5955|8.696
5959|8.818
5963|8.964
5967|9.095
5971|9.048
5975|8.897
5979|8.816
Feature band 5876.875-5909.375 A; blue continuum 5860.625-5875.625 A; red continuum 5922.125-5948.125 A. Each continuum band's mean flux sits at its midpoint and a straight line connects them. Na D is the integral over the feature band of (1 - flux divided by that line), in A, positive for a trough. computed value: 3.1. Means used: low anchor 8.78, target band 7.9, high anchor 8.64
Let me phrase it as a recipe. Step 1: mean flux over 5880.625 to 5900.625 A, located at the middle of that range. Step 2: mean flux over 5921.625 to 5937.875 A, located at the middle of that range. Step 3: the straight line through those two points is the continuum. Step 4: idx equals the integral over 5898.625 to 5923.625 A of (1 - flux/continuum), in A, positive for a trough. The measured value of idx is -0.7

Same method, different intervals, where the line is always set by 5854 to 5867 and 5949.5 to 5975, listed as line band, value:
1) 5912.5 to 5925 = 0.22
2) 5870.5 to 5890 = 0.80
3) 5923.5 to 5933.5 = 0.21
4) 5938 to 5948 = 0.21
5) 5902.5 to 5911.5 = 0.49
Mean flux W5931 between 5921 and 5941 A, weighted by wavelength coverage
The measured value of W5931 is 8.64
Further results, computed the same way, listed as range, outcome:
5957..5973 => 8.98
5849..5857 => 8.74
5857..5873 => 8.72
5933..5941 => 8.67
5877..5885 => 8.43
